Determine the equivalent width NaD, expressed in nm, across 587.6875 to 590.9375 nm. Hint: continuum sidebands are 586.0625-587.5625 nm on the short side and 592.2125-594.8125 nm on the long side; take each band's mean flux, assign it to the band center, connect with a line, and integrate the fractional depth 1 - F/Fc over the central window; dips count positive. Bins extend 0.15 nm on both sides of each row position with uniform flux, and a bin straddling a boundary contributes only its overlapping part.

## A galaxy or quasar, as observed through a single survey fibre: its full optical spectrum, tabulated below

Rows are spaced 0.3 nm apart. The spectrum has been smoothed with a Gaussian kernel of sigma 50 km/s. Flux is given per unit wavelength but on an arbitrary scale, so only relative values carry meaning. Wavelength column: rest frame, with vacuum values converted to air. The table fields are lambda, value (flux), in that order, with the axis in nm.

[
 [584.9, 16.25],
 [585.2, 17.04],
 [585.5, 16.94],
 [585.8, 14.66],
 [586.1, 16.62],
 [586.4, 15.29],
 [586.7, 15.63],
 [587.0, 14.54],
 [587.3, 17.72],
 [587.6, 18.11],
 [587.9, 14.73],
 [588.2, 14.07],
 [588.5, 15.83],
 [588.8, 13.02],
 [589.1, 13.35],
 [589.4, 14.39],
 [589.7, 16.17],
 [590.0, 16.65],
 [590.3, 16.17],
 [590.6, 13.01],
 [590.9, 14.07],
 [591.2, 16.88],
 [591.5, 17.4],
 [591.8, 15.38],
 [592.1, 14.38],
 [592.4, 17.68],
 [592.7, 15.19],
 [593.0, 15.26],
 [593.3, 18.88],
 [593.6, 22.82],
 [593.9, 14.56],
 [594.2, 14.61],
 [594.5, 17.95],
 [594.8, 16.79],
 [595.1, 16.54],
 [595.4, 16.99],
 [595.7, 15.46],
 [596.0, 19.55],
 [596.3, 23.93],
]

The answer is 0.33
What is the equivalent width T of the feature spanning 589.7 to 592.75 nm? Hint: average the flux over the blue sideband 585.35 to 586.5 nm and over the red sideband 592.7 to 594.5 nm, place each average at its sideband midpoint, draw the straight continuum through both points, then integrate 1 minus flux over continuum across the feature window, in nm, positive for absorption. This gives 0.19 nm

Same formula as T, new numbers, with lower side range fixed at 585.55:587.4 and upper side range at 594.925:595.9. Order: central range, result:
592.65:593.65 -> -0.09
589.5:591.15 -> 0.08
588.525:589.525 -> 0.13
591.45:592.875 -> 0.03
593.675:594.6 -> 0.01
